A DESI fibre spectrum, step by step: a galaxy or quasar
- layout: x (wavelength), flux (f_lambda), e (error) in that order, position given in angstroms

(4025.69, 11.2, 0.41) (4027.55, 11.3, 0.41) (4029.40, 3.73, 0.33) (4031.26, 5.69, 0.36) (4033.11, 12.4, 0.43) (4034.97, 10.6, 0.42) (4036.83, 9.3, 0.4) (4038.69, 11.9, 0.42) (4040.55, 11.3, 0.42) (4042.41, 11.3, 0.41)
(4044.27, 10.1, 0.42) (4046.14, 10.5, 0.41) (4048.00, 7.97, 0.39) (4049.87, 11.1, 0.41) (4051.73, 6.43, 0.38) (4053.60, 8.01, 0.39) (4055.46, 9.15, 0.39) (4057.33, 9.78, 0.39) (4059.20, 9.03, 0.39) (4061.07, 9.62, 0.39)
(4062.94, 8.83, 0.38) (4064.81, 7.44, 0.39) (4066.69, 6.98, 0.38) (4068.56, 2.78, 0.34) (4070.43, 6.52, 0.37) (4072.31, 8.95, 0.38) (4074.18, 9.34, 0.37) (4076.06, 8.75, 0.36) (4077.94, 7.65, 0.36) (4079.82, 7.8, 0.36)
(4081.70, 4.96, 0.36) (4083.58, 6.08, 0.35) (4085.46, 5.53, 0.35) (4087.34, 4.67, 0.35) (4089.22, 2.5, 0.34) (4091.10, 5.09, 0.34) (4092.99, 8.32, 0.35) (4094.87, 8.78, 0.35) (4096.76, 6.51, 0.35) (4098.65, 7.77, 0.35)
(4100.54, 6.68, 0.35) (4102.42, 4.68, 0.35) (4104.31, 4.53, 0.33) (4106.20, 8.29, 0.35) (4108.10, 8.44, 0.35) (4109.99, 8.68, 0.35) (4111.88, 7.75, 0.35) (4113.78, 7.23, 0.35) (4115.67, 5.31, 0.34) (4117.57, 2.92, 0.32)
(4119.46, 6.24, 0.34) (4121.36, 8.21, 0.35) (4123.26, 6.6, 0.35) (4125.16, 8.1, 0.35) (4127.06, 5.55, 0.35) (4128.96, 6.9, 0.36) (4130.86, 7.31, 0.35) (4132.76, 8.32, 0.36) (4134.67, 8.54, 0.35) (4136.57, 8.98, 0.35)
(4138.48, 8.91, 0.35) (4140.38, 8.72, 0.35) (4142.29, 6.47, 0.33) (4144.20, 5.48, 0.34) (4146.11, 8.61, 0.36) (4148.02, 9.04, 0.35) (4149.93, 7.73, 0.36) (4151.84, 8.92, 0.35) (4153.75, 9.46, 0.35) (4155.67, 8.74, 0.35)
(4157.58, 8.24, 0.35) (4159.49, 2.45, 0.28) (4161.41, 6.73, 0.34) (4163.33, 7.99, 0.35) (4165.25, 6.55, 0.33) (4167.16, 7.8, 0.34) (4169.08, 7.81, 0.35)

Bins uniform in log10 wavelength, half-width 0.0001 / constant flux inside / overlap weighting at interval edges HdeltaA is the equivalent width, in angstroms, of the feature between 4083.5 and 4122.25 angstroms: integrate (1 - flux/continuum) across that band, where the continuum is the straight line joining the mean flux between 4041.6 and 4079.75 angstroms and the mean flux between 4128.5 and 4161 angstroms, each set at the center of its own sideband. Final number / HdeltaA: 8.3 angstroms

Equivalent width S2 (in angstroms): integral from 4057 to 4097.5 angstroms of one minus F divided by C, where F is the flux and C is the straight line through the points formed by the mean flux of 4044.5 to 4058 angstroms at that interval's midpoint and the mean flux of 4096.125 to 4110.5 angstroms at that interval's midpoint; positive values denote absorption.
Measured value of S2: 4.8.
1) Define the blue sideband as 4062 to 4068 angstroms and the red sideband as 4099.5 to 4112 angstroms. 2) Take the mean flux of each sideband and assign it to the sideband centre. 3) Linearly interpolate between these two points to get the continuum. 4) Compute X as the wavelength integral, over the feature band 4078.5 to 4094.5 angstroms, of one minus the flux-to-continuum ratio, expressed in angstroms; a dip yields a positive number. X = 3.1 angstroms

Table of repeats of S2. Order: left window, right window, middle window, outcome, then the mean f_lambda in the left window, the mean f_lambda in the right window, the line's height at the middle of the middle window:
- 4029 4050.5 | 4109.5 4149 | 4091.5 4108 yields 2.4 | 9.78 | 7.31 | 8.13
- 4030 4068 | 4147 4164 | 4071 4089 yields 3.9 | 9.25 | 7.7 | 8.8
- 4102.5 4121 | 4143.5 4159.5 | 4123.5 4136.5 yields -0.5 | 6.56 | 7.97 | 7.21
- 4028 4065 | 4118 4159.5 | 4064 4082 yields 3.3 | 9.27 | 7.68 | 8.81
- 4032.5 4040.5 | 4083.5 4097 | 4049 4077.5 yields 0.9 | 11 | 5.9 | 8.47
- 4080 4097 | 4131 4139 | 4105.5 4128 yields 1.6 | 5.89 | 8.53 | 7.49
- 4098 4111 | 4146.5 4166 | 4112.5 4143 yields 0.6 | 7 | 7.62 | 7.28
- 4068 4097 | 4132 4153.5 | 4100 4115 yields 0.5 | 6.56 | 8.2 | 7.24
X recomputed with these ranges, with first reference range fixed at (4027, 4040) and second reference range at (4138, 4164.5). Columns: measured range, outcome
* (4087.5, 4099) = 2.9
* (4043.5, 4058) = -0.1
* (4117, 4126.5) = 1.8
